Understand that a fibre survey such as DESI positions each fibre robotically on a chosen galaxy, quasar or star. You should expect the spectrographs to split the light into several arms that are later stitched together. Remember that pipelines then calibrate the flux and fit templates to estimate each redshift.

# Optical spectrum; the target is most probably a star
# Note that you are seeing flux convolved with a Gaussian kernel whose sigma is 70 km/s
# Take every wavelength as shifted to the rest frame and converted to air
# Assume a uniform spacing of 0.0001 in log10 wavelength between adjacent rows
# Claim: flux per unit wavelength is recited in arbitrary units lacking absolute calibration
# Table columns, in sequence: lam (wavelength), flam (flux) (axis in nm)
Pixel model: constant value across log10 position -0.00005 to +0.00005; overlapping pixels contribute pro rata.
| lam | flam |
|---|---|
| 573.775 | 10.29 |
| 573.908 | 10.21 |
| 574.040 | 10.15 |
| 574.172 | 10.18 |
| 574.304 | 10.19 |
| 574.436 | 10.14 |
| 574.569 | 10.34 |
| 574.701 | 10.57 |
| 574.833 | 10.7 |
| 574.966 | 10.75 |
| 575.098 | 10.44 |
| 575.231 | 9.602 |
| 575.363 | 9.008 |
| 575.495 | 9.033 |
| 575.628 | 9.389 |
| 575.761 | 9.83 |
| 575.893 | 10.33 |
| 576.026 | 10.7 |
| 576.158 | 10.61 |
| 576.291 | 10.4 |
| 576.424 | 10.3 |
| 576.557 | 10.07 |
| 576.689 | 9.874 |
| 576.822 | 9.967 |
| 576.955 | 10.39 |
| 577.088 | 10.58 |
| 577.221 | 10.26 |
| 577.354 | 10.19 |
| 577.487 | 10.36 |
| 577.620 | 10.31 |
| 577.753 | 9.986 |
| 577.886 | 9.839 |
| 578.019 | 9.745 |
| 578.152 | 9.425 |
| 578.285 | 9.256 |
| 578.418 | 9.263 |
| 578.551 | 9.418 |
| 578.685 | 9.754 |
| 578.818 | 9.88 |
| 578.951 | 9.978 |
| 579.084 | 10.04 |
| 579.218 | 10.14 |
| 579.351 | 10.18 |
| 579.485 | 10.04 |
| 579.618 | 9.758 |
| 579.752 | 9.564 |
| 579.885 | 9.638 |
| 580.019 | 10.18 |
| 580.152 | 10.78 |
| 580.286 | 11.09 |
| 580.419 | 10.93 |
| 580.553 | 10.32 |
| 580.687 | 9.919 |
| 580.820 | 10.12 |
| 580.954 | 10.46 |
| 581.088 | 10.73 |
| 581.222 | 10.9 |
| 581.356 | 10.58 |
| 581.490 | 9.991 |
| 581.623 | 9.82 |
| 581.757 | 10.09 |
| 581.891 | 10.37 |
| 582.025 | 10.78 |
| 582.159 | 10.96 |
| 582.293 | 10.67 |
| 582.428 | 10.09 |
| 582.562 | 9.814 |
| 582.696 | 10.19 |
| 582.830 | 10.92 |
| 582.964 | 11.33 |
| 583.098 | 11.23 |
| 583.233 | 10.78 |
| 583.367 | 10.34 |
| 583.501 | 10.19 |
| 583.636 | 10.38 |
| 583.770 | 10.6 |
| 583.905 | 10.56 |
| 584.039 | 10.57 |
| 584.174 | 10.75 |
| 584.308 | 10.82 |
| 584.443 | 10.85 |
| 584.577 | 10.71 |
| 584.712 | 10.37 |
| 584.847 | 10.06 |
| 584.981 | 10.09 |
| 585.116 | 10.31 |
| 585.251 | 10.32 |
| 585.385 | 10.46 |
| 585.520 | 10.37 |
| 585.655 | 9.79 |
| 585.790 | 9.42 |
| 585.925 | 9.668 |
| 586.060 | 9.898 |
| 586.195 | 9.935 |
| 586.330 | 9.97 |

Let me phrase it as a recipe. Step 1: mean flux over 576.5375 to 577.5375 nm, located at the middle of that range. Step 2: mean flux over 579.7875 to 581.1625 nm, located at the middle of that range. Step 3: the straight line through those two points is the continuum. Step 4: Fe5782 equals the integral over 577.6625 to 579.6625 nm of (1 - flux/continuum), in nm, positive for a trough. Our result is 0.10 nm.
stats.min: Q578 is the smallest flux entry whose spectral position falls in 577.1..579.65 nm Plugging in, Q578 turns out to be 9.256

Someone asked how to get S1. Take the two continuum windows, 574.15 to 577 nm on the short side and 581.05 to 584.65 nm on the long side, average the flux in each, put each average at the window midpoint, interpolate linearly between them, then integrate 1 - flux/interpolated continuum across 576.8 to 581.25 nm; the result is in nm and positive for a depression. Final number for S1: 0.10 nm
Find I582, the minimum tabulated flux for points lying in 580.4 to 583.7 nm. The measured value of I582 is 9.814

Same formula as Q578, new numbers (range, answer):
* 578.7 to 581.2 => 9.564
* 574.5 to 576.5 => 9.008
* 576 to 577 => 9.874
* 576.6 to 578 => 9.839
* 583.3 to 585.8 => 9.42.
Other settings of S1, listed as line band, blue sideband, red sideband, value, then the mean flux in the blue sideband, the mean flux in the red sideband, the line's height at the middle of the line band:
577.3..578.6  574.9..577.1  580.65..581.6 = 0.05 nm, 10.1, 10.4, 10.2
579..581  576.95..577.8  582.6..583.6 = 0.05 nm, 10.3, 10.7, 10.5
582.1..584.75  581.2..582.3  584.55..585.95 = -0.08 nm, 10.4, 10.1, 10.3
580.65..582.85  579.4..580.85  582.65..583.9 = 0.02 nm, 10.2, 10.7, 10.4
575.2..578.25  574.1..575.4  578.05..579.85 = 0.00 nm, 10.2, 9.75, 10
